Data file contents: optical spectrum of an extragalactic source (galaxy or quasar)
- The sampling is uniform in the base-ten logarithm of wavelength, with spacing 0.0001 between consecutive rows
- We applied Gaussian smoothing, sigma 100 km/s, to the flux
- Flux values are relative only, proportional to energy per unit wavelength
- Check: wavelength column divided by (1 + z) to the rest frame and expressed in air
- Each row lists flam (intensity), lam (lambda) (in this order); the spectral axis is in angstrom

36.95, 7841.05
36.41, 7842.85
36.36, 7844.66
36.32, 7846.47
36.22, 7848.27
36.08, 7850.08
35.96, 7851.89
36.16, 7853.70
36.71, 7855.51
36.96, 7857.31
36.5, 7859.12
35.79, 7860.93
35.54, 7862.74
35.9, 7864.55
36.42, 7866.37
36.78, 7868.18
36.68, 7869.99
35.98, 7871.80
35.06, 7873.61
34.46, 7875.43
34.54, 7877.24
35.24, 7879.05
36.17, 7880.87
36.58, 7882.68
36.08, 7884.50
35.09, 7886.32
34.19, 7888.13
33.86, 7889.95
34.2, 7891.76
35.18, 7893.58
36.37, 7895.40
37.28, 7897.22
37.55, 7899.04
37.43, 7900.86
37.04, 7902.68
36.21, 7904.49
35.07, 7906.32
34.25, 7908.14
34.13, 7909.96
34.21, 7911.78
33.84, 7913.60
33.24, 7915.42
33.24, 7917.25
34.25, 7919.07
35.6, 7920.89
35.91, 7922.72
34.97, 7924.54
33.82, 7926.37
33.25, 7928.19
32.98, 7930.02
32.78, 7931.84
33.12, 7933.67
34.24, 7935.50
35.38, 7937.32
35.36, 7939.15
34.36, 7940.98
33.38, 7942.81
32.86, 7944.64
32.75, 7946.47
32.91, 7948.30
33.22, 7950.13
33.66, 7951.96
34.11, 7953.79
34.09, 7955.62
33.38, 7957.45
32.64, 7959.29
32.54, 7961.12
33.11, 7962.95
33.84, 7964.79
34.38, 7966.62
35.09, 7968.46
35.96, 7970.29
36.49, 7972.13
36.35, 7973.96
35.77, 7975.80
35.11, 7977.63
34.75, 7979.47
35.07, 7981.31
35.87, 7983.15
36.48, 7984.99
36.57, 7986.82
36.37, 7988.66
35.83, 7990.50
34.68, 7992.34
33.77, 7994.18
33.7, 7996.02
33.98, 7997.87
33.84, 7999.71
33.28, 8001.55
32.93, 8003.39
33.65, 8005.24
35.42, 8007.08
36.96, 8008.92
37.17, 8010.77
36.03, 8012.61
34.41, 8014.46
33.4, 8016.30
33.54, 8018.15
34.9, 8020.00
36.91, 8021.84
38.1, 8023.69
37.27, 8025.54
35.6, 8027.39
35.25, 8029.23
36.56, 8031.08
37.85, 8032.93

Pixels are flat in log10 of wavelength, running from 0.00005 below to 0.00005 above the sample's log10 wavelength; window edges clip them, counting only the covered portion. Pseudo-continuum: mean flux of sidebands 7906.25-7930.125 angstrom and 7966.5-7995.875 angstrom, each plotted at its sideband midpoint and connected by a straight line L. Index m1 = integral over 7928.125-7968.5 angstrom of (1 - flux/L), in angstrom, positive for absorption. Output 1.4 angstrom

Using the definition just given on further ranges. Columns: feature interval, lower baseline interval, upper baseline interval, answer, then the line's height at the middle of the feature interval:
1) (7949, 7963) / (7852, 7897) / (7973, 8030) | 0.8 angstrom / 35.4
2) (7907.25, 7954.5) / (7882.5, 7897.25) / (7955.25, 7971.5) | 0.8 angstrom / 34.5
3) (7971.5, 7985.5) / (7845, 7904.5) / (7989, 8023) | -0.3 angstrom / 35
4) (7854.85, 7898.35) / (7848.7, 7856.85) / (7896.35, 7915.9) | 0.2 angstrom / 35.9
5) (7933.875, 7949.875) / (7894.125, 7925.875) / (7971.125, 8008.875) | 0.6 angstrom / 35.2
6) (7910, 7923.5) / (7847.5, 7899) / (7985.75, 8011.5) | 0.4 angstrom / 35.5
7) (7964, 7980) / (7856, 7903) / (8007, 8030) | 0.2 angstrom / 35.8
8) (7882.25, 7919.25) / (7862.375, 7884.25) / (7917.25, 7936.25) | -0.3 angstrom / 34.9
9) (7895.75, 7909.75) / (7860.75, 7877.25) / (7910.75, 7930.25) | -0.6 angstrom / 34.7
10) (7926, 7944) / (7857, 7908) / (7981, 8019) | 0.8 angstrom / 35.4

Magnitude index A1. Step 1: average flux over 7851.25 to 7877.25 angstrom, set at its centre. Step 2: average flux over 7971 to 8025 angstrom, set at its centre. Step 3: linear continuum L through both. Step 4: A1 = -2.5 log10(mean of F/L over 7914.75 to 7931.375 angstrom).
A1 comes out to 0.05 mag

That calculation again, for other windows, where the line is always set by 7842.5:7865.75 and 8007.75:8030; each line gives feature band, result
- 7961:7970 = 0.06 mag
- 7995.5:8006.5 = 0.07 mag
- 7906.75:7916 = 0.06 mag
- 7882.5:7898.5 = 0.02 mag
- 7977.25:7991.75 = 0.00 mag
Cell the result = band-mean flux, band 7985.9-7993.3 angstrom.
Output 35.9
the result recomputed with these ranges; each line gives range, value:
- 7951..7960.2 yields 33.6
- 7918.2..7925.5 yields 35.2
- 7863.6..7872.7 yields 36.3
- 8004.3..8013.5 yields 35.8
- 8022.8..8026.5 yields 37.6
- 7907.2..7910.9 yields 34.2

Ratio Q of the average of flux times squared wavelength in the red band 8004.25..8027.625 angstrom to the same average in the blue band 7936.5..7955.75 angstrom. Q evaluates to 1.07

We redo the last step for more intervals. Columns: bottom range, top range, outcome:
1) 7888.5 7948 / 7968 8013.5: 1.04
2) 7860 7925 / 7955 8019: 1.01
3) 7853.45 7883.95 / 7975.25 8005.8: 1.00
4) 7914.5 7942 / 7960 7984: 1.03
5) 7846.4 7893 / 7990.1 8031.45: 1.02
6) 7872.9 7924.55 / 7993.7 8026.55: 1.02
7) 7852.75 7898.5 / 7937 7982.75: 0.98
